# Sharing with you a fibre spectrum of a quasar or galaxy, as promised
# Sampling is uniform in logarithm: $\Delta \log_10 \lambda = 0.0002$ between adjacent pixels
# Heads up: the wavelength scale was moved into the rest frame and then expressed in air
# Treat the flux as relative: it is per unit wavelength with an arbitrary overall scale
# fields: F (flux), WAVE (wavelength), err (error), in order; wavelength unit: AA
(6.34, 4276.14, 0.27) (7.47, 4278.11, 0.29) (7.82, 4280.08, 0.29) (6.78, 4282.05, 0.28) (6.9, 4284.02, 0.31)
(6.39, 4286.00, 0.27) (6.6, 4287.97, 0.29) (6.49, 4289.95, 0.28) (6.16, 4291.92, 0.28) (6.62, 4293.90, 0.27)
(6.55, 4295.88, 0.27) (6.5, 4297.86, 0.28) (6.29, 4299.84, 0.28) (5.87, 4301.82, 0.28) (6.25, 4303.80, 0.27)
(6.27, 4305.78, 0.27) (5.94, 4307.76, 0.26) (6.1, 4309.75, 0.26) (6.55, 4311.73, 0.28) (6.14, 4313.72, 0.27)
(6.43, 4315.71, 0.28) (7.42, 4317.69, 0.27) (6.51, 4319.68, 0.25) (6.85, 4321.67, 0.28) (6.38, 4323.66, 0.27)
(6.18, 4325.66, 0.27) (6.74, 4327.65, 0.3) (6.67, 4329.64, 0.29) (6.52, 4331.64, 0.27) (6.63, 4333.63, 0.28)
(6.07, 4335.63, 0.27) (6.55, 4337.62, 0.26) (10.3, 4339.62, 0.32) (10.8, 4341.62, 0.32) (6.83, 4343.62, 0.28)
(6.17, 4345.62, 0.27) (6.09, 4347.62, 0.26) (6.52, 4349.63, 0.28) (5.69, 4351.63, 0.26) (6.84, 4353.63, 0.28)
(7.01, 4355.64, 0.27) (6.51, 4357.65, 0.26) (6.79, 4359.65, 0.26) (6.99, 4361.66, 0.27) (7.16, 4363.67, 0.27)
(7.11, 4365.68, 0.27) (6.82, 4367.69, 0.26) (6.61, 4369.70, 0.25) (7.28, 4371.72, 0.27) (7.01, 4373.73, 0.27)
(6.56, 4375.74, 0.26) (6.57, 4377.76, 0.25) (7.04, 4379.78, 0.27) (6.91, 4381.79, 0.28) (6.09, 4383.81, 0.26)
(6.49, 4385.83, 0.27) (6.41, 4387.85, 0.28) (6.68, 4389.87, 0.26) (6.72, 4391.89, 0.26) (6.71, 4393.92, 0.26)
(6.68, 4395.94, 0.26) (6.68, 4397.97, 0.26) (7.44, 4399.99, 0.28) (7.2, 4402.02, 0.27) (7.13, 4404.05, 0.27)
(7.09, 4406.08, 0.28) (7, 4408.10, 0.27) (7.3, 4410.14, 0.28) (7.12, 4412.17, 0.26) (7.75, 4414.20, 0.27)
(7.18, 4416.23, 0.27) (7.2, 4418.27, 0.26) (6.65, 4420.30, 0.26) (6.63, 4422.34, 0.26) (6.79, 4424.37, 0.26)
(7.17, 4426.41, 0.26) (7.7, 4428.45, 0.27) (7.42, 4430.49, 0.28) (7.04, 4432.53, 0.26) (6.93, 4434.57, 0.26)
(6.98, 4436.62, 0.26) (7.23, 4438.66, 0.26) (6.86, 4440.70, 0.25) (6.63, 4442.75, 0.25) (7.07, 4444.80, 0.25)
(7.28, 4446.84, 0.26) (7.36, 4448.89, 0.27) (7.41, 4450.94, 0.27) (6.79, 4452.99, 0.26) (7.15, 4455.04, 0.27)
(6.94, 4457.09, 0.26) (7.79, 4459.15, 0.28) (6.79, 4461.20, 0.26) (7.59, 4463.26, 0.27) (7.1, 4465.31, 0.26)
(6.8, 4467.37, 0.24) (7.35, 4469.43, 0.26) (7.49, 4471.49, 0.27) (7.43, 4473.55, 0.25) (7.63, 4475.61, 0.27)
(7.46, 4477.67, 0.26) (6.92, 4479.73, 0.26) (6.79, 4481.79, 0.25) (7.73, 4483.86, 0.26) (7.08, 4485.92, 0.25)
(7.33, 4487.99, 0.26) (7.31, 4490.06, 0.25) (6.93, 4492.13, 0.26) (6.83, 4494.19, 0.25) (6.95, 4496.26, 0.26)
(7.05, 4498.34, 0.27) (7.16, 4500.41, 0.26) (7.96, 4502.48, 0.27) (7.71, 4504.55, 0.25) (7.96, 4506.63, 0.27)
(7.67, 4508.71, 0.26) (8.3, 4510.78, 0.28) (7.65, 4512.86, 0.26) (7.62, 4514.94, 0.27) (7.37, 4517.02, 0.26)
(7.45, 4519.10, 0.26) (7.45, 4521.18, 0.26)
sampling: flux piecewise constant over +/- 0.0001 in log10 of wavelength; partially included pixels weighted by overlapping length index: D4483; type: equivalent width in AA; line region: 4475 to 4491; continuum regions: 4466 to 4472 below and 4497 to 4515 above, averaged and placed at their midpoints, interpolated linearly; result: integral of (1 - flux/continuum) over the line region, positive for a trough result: 0.19 AA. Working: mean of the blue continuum 7.18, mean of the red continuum 7.66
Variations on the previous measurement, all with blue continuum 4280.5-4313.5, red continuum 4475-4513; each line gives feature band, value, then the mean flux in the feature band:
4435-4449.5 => 0.17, 7.04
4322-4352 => -1.63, 6.97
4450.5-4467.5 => 0.12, 7.16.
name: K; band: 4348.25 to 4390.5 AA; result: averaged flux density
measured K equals 6.71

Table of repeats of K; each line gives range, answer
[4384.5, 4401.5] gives 6.73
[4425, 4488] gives 7.2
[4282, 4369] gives 6.7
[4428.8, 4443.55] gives 7.05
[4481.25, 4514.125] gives 7.41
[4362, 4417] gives 6.92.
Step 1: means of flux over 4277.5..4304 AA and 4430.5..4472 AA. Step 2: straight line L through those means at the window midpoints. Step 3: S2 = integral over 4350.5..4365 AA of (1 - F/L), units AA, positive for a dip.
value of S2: 0.24 AA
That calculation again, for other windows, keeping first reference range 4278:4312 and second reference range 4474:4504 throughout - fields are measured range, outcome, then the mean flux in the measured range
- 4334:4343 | -2.1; 8.24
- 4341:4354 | -0.4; 6.89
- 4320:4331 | 0.1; 6.55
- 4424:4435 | -0.3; 7.21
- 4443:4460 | -0.2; 7.19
